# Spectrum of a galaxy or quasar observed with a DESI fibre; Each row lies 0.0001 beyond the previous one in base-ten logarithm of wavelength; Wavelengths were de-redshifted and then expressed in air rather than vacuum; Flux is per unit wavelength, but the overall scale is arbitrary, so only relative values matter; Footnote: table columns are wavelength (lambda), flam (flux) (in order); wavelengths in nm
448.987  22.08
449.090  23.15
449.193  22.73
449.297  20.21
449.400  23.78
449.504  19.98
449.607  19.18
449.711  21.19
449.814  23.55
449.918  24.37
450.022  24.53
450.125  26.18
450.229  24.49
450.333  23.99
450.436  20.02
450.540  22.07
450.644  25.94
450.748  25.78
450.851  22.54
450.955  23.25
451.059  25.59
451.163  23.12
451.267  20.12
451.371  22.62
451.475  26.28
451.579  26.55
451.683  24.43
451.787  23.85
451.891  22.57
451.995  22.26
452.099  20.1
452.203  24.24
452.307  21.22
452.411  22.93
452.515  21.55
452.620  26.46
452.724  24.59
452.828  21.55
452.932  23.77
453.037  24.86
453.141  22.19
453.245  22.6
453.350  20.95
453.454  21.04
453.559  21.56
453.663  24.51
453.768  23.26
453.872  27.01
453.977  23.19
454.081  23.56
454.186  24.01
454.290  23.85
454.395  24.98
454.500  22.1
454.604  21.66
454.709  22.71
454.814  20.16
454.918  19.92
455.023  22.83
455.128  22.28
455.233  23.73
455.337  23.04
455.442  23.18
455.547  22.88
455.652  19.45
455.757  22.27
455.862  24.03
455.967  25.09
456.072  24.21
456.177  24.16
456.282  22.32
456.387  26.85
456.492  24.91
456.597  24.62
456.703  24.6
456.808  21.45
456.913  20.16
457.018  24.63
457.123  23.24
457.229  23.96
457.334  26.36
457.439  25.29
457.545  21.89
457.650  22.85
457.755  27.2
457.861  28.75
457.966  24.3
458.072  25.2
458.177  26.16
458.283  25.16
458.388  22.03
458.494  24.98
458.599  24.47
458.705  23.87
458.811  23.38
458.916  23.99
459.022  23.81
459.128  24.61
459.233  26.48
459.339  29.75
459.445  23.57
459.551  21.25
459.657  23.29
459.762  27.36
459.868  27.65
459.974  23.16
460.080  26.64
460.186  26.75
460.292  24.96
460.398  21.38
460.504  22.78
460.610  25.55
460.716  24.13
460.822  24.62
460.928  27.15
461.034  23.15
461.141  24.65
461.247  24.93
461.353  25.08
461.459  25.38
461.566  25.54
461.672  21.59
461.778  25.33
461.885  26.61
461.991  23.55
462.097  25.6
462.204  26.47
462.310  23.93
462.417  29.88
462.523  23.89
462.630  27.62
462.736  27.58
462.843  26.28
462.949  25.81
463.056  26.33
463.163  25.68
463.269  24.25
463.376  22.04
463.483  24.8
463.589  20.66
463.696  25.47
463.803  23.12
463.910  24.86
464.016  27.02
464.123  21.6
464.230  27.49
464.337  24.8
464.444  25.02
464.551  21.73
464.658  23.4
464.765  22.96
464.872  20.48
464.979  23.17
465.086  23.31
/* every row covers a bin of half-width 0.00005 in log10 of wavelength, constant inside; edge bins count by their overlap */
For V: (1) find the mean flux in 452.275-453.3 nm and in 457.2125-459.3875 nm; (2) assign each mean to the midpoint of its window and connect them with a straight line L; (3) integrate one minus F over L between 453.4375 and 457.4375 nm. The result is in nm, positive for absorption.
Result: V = 0.13 nm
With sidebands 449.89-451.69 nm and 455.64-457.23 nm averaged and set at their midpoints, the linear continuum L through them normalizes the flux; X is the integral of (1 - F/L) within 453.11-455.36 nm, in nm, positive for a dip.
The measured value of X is 0.09 nm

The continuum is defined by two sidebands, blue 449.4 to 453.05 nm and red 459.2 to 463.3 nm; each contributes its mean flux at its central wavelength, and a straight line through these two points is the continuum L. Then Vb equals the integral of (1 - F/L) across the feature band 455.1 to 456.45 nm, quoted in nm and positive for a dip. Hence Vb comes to 0.05 nm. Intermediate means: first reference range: 23.3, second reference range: 25.3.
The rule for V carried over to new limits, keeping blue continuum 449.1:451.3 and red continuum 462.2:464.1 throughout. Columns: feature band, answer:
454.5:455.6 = 0.074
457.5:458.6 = -0.022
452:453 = 0.020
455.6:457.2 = 0.040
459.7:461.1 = -0.014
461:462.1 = 0.013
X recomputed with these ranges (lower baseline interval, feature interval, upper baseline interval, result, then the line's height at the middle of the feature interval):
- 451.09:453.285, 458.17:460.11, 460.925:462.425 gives -0.02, 24.6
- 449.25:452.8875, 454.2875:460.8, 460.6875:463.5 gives 0.11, 24.4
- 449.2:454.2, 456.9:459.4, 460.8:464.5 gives -0.05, 24.3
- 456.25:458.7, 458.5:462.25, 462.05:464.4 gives 0.00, 24.8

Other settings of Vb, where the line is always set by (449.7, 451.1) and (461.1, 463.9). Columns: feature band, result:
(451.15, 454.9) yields 0.16 nm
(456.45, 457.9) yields 0.02 nm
